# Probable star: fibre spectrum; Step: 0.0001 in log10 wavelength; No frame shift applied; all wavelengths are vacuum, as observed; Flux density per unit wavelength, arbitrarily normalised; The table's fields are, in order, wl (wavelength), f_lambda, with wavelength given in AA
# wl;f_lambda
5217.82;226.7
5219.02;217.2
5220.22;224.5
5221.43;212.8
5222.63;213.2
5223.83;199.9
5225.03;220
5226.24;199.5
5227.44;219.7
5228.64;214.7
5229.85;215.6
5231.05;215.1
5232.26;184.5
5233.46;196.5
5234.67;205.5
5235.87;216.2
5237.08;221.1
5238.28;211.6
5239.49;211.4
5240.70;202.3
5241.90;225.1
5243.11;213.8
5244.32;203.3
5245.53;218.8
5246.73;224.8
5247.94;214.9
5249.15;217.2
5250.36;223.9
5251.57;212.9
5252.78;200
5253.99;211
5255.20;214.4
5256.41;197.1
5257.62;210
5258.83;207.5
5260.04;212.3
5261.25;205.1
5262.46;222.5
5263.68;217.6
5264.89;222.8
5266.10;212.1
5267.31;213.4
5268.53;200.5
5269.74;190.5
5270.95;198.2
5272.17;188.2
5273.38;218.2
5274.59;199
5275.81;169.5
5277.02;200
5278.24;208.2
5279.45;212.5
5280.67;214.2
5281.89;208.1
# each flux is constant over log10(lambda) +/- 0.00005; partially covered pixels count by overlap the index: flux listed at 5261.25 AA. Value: 205.1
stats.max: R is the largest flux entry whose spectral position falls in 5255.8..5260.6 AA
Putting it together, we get 212.3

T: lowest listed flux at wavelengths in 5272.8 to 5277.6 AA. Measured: 169.5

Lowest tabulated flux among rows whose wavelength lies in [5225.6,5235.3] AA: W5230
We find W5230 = 184.5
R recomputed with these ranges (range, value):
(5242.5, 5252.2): 224.8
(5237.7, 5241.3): 211.6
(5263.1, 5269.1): 222.8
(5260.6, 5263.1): 222.5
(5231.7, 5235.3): 205.5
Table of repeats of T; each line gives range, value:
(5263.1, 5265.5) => 217.6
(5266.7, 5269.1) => 200.5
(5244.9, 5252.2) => 212.9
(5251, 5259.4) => 197.1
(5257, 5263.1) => 205.1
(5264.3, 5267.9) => 212.1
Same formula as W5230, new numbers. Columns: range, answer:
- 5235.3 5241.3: 202.3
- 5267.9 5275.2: 188.2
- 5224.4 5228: 199.5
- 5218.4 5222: 212.8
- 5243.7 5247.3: 203.3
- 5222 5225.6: 199.9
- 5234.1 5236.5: 205.5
